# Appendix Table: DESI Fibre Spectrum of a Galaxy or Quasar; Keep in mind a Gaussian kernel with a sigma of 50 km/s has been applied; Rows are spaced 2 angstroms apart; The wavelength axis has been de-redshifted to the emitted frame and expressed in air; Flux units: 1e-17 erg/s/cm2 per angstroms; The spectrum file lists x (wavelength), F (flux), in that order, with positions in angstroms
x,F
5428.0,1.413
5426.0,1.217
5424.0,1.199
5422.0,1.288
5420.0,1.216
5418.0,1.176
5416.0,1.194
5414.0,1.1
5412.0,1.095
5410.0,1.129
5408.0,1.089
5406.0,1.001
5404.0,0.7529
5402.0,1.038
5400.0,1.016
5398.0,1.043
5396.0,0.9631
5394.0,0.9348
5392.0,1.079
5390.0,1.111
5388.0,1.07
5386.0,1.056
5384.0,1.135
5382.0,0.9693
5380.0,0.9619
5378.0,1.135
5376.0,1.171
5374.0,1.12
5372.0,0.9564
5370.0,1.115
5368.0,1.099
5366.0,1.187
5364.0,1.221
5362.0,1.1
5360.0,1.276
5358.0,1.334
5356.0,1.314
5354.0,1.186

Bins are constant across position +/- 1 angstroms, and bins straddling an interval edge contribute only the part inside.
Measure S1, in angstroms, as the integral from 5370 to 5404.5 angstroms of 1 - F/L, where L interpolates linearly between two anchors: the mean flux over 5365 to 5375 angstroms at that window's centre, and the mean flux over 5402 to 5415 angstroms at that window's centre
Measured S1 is 0.9 angstroms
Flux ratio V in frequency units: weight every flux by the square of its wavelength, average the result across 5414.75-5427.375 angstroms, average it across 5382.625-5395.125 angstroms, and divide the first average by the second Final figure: 1.16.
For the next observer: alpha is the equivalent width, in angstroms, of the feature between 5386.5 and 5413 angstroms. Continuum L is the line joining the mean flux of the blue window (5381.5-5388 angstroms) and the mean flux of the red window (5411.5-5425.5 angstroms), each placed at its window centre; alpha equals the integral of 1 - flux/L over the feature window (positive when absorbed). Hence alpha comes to 2.2 angstroms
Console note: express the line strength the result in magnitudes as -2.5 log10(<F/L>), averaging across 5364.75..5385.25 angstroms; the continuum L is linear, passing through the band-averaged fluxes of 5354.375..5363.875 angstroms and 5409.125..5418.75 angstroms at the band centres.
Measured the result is 0.12 mag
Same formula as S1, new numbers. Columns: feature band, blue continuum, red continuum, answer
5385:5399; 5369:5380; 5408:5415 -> 0.8 angstroms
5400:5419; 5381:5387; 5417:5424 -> 1.8 angstroms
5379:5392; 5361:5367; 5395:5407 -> 0.0 angstroms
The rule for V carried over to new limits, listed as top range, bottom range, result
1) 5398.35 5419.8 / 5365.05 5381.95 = 0.99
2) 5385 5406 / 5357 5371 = 0.86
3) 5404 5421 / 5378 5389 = 1.06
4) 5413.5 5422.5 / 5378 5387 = 1.16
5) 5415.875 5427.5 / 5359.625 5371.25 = 1.08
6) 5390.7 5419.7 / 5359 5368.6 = 0.90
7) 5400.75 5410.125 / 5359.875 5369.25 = 0.86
